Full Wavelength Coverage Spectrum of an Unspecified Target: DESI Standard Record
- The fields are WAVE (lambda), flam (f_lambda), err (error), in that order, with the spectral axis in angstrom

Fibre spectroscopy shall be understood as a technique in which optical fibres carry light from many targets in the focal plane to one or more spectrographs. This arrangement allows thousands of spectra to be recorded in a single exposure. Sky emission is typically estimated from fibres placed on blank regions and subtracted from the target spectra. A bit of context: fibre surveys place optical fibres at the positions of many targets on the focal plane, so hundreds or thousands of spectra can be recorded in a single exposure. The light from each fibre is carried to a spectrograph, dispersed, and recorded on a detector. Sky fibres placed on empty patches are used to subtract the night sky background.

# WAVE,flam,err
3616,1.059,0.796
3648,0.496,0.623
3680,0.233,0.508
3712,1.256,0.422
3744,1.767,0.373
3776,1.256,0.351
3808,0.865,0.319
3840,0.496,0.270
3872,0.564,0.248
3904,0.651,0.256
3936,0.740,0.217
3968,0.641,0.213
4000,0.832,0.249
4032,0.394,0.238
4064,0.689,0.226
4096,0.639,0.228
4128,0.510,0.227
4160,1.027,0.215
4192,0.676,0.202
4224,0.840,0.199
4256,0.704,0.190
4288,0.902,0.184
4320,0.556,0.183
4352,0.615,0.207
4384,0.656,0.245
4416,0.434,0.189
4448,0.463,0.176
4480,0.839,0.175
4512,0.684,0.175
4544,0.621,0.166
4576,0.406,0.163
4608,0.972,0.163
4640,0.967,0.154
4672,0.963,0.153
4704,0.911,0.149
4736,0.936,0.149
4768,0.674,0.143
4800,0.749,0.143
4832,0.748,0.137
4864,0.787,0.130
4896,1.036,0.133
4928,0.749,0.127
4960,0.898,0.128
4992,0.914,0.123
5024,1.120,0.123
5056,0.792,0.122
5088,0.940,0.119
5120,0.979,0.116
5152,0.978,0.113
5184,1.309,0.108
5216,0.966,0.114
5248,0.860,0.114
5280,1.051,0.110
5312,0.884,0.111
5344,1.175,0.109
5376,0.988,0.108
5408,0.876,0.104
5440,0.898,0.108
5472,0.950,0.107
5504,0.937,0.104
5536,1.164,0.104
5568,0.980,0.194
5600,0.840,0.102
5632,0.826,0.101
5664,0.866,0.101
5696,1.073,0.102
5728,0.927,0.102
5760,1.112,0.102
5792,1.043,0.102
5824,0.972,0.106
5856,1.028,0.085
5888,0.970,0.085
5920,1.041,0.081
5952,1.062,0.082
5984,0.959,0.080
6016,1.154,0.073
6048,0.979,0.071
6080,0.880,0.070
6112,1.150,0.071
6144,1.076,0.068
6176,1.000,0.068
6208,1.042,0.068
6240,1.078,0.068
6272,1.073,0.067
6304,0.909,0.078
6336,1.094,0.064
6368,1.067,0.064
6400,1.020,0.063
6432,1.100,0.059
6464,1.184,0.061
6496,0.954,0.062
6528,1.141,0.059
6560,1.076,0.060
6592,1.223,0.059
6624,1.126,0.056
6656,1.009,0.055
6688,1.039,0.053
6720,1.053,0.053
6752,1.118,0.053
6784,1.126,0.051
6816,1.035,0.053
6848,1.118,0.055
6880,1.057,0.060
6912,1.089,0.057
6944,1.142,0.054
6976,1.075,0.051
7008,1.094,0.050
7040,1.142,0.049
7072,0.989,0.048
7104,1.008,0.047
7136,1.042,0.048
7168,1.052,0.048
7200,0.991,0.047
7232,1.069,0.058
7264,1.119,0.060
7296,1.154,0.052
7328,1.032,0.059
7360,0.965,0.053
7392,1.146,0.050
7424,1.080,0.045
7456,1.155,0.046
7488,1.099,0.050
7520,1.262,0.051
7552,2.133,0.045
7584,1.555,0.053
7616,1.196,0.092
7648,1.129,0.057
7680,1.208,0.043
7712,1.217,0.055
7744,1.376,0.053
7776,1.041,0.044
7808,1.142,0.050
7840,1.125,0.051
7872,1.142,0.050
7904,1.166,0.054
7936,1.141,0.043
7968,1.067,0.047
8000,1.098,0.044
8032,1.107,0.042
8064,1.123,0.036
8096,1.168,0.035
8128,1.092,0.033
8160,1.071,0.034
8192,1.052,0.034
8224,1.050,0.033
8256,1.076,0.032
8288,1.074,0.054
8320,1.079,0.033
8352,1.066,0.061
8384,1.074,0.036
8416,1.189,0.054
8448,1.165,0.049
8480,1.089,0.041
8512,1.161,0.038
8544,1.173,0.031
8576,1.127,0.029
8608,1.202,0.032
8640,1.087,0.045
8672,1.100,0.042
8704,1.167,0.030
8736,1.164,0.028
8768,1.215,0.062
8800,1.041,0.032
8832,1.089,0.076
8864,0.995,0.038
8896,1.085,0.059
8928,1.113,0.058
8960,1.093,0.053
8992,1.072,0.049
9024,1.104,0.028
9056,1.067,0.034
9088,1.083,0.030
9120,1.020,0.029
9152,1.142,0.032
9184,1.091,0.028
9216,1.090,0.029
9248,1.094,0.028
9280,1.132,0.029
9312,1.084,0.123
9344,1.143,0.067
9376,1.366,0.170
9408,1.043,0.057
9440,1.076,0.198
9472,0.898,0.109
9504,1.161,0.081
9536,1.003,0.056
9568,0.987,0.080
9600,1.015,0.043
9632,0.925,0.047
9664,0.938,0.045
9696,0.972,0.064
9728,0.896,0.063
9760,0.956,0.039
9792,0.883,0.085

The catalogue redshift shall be 0.150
